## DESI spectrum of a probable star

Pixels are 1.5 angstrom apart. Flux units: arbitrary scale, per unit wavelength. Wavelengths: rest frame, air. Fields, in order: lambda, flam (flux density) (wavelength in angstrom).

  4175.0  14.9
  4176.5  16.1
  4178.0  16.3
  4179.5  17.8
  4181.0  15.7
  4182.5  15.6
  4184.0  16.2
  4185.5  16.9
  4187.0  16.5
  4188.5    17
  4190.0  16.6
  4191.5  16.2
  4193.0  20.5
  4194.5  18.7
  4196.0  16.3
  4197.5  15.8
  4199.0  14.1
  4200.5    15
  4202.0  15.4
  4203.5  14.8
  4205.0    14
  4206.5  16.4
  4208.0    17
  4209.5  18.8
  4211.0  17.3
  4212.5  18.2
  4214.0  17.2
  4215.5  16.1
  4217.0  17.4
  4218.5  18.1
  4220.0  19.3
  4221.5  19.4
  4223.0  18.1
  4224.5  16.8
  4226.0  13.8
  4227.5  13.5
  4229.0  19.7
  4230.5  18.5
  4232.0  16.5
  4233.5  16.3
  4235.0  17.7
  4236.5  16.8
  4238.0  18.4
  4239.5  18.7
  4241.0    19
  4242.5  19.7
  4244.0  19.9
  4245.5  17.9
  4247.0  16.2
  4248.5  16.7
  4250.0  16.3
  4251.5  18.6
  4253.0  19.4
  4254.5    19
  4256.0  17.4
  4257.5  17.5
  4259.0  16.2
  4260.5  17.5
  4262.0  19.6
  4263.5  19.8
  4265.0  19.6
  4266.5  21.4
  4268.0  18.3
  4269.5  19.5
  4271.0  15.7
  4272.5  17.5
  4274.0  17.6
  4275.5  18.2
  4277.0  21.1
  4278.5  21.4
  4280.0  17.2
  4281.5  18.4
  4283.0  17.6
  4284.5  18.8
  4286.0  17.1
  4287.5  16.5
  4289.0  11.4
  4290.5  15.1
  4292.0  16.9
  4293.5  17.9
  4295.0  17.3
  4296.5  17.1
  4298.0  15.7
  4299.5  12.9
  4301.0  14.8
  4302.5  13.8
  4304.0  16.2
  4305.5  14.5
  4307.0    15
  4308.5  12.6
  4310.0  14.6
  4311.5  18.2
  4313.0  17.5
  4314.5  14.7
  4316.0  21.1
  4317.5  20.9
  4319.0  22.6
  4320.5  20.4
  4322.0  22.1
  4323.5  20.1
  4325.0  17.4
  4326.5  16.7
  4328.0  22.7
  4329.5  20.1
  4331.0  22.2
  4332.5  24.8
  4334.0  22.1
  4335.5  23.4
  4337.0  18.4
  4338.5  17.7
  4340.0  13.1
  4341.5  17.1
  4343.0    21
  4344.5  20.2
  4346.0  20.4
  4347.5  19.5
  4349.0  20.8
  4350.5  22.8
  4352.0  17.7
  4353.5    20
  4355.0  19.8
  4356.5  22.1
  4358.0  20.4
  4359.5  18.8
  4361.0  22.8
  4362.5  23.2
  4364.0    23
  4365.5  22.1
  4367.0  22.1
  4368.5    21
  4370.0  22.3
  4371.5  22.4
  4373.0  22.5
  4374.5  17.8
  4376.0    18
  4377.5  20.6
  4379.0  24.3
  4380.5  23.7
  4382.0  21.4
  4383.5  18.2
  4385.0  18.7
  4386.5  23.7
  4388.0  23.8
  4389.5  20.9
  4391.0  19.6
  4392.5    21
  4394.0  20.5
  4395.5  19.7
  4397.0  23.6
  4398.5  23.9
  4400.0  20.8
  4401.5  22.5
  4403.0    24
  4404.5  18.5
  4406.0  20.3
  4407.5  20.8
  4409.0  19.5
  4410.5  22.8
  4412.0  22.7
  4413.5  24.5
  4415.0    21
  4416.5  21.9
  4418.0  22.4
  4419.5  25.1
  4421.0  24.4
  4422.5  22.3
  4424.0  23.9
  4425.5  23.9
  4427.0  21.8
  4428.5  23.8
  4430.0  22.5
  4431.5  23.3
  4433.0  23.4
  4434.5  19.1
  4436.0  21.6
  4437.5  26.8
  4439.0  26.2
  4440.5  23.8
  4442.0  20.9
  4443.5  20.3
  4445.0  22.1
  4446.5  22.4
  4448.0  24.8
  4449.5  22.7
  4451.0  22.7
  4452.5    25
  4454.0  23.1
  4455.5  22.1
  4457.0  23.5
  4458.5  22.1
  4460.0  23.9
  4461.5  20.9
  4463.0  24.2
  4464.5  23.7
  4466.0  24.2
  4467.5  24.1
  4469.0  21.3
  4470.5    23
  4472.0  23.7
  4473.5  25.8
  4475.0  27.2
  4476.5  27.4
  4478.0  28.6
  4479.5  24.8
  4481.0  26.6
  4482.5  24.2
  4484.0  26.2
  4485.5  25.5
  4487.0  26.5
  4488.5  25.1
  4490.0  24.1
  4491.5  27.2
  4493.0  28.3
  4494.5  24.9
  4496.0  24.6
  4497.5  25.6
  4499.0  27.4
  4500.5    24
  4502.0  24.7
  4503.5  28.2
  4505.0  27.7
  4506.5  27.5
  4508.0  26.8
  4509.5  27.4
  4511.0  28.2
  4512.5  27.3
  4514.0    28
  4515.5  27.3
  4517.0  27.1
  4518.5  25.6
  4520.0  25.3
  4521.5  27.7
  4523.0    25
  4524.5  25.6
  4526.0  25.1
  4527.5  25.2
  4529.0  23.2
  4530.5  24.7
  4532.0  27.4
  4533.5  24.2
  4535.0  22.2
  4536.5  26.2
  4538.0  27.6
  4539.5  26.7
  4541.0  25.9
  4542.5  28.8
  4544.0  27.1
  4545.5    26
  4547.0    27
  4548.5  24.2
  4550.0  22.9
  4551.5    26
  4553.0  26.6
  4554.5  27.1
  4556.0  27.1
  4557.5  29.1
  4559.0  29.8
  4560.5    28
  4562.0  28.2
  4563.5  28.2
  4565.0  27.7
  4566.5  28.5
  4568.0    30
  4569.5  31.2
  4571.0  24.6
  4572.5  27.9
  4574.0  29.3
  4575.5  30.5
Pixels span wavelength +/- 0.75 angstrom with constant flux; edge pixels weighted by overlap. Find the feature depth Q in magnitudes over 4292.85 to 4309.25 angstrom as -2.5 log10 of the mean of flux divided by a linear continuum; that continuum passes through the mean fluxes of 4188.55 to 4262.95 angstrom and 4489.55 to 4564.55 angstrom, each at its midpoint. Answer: 0.27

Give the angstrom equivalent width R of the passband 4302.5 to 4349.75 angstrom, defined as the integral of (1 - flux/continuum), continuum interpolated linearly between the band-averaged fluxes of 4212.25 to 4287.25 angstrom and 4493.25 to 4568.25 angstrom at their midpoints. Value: 3.4 angstrom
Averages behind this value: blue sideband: 18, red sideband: 26.5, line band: 18.9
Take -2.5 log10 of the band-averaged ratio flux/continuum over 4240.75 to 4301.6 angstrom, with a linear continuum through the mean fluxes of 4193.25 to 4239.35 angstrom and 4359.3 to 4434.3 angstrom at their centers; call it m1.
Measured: 0.04 mag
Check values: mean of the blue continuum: 16.9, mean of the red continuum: 21.9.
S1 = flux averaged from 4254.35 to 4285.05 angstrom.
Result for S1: 18.5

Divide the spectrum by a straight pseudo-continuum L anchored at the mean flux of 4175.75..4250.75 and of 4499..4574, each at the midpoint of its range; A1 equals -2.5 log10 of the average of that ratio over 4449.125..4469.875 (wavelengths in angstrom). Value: 0.06 mag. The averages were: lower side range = 17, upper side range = 26.7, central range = 23.1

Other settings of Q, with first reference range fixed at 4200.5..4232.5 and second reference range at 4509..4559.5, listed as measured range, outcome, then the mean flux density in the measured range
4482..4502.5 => -0.02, 25.6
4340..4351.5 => 0.05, 19.7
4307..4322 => 0.10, 18.1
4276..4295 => 0.09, 17.5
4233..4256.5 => -0.02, 18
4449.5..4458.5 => 0.04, 23.1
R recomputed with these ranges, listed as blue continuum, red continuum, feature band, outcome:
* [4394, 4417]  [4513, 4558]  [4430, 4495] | -1.3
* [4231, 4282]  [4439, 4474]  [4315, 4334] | -0.9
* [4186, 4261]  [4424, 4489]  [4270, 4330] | 6.1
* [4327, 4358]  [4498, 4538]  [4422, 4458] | 0.8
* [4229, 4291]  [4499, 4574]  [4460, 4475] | 0.6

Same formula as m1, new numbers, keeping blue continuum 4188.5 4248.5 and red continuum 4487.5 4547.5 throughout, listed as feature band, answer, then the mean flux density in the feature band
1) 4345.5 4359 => 0.044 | 20.4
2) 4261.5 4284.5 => -0.002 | 18.9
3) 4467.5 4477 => 0.010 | 24.6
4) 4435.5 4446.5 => 0.037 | 23.1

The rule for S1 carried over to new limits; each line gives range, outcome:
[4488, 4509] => 26.2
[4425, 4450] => 22.9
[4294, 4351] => 18.5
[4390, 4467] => 22.6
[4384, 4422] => 21.8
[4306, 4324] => 18.2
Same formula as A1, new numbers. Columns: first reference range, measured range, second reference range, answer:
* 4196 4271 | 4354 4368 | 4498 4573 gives -0.01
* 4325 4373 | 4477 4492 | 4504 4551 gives -0.04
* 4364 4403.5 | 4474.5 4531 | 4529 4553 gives -0.06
